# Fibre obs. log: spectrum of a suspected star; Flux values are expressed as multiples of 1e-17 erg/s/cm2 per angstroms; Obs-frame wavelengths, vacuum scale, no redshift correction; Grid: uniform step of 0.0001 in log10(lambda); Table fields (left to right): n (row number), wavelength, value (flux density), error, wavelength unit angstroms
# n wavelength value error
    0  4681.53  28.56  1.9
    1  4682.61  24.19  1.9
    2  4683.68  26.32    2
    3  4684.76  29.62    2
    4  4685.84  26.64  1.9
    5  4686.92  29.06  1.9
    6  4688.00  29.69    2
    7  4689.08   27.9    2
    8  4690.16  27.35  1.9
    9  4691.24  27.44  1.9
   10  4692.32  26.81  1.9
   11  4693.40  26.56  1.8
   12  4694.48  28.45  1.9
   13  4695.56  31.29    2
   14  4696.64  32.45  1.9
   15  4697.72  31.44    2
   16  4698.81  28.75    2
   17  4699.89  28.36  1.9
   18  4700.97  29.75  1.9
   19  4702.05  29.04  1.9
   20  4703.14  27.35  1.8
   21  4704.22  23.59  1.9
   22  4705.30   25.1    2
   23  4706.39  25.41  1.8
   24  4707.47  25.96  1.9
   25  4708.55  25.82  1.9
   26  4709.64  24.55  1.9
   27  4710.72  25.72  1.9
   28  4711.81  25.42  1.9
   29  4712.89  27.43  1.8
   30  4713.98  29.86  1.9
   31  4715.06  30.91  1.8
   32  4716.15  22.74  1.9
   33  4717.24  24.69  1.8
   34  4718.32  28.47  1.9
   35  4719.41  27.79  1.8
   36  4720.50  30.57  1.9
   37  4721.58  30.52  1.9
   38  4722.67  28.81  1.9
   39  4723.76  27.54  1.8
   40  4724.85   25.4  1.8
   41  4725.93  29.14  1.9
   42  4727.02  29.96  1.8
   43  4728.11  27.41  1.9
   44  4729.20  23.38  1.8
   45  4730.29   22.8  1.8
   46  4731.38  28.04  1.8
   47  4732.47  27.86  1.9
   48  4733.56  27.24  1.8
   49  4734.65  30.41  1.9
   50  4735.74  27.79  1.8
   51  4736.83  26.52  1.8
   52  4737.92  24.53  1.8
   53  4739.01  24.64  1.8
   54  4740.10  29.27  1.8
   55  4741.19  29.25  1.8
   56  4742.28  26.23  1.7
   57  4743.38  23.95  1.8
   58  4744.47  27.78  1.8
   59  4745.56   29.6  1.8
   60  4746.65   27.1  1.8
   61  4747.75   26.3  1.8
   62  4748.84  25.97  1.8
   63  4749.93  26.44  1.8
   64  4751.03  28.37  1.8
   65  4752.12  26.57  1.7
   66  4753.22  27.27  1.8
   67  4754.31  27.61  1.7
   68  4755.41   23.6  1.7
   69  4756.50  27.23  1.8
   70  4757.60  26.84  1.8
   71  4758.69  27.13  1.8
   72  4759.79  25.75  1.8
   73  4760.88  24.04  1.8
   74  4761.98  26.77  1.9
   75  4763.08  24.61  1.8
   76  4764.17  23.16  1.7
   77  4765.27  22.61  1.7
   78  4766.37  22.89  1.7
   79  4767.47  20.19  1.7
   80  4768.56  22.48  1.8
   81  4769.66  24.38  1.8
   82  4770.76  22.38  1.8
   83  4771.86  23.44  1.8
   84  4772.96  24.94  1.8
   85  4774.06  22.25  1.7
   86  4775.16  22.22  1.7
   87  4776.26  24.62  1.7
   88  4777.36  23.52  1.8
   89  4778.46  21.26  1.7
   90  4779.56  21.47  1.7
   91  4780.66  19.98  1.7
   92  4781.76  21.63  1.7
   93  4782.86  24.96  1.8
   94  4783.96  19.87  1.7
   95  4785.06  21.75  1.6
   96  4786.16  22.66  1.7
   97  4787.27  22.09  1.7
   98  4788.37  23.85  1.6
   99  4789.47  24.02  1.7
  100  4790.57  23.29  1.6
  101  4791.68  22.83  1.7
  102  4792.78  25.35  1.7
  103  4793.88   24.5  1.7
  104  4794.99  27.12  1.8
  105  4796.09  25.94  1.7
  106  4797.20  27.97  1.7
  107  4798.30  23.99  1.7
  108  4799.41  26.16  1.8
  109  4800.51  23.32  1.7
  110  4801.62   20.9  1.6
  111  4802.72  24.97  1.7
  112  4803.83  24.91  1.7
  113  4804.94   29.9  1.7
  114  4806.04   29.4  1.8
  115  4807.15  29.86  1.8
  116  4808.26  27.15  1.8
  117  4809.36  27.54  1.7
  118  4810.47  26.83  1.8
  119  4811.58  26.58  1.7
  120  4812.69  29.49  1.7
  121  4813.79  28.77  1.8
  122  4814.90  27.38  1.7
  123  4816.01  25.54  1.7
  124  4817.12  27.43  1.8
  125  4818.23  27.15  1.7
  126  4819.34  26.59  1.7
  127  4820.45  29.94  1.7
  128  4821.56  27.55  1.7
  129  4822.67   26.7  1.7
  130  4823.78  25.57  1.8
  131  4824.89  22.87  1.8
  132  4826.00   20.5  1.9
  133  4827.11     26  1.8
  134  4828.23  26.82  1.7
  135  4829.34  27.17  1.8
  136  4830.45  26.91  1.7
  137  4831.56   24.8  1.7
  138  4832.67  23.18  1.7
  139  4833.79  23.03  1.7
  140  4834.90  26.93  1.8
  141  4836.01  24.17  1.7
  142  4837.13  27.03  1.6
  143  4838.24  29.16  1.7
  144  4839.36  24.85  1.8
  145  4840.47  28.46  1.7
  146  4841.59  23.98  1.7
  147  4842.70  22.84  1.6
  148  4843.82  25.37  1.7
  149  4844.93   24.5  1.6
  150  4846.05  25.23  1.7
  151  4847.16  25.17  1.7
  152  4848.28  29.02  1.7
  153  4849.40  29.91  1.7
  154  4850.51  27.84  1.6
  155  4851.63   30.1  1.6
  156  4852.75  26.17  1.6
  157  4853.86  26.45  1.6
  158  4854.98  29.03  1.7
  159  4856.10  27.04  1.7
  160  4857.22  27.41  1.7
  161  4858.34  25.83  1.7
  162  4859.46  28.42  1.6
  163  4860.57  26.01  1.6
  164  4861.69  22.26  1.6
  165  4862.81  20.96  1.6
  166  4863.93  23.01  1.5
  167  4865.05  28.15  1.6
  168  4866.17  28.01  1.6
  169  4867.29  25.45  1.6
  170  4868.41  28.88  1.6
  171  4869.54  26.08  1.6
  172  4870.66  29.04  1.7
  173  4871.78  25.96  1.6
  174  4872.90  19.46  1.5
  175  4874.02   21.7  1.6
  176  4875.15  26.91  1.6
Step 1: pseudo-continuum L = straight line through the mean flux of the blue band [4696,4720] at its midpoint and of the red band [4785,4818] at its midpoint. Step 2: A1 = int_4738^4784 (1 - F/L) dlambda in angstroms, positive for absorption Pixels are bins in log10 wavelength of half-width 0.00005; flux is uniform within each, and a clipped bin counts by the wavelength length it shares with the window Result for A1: 2.86 angstroms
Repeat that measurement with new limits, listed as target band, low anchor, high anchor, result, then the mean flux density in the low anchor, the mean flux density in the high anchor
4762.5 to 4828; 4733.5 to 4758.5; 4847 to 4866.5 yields 5.2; 27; 26.7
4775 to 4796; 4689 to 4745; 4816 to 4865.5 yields 2.8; 27.4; 26.1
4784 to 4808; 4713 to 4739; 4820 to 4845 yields 1.2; 27.4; 25.6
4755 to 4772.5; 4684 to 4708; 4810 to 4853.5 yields 1.9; 28.1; 26.3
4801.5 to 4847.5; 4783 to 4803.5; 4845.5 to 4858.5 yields -0.8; 24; 27.5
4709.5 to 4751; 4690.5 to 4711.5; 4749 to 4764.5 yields -0.6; 27.5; 26.1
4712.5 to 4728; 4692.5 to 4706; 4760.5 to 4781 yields -0.7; 28.4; 23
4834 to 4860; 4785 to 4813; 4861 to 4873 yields -1.3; 25.5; 25.4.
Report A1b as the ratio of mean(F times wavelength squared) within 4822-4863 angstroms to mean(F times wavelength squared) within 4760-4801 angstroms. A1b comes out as 1.13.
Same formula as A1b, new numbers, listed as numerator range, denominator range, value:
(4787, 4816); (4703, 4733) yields 1.00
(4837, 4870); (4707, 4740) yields 1.03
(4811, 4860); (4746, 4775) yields 1.09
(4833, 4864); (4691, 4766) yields 1.02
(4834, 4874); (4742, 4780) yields 1.09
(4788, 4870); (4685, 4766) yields 1.01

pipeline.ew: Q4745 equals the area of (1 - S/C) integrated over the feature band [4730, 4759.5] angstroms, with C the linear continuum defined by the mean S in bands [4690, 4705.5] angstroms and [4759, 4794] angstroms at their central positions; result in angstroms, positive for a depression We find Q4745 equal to -1.99 angstroms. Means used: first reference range 28.3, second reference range 23.1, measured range 26.9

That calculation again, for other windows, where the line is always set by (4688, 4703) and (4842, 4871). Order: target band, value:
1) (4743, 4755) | 0.5 angstroms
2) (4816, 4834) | 0.7 angstroms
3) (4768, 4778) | 1.6 angstroms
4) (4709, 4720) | 0.7 angstroms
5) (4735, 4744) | 0.5 angstroms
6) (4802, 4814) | -0.2 angstroms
